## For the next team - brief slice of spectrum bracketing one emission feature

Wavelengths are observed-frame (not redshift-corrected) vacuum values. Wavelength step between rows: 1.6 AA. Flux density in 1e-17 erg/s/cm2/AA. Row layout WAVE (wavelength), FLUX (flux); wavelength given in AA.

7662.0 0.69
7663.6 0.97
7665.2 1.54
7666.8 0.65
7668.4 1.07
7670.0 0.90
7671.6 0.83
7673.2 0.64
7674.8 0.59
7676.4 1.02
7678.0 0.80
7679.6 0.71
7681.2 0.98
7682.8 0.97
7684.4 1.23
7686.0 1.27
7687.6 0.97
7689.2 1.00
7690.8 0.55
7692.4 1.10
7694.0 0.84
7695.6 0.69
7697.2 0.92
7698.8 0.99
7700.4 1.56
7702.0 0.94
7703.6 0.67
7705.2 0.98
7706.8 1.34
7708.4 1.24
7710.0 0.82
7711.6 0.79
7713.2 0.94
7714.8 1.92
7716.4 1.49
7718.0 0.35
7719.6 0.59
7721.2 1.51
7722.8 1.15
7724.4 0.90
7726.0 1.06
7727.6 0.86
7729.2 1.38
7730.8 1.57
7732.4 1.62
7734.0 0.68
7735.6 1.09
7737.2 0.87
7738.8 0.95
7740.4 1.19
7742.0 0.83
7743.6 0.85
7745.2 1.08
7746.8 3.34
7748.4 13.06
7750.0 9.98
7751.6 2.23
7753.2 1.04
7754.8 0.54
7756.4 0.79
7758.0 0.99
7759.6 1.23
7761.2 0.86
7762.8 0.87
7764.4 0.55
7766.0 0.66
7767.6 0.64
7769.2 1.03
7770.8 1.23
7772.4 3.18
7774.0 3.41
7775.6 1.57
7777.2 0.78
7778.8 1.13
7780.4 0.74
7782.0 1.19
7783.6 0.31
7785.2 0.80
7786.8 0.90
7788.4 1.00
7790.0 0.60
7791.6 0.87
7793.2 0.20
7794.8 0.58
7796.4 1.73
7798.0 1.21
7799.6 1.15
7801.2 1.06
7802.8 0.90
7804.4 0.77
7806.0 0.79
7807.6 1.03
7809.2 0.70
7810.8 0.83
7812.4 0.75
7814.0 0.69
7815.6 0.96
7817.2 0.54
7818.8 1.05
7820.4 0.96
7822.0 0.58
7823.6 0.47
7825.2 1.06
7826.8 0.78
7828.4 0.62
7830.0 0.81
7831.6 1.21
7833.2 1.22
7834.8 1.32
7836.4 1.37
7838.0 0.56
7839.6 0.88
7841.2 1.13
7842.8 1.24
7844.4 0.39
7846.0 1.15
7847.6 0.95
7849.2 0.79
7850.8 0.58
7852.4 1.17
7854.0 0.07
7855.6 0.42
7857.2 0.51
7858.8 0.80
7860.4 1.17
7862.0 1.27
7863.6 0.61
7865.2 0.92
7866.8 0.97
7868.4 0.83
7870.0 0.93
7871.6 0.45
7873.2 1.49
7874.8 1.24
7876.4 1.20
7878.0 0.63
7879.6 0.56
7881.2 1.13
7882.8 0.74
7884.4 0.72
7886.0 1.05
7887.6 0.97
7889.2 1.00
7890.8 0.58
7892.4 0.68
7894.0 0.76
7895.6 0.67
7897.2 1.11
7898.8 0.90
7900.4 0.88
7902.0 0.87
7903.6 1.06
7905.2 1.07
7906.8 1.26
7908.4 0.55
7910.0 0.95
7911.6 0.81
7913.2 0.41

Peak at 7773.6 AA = [N II]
